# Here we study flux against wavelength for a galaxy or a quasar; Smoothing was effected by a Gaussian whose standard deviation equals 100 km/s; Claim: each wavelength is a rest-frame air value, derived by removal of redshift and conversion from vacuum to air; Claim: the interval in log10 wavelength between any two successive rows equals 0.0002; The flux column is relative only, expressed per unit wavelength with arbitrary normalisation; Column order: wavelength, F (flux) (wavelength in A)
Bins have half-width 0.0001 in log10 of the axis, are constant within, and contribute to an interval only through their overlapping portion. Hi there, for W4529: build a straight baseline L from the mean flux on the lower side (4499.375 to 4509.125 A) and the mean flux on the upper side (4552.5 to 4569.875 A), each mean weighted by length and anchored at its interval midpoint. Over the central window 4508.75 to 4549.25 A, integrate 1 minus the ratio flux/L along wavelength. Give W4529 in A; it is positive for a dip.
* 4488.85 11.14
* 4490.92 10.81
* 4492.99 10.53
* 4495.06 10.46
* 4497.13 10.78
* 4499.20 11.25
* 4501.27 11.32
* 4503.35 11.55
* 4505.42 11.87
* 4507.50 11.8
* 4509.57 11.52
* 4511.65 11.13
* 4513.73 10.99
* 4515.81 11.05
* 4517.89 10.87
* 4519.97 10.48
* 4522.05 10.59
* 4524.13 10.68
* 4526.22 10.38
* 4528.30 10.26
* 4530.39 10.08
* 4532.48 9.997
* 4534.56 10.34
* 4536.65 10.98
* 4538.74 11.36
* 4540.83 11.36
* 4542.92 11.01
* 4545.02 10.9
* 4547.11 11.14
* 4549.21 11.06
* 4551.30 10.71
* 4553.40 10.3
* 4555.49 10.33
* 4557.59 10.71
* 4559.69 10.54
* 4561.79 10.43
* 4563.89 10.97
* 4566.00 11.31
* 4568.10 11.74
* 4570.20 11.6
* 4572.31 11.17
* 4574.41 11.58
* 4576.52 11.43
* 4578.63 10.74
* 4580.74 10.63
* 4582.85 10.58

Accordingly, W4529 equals 1.67 A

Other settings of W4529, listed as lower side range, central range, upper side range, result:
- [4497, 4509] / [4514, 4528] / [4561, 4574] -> 0.9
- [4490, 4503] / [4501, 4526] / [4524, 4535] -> -1.3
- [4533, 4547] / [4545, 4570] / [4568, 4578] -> 0.8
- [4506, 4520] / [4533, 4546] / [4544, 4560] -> -0.1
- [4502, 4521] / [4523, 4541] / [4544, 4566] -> 0.7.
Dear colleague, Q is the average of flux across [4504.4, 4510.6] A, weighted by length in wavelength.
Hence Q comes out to 11.7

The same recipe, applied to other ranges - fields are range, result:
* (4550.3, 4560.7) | 10.5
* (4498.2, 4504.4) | 11.4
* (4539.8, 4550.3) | 11.1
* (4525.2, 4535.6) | 10.2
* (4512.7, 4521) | 10.8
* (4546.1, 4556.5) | 10.7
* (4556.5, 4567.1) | 10.8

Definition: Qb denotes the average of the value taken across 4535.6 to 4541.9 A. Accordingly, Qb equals 11.2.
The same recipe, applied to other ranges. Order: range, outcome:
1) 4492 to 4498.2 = 10.6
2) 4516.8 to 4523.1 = 10.7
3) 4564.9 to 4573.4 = 11.5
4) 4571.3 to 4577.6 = 11.4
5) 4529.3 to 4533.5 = 10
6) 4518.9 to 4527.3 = 10.5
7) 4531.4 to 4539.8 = 10.7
